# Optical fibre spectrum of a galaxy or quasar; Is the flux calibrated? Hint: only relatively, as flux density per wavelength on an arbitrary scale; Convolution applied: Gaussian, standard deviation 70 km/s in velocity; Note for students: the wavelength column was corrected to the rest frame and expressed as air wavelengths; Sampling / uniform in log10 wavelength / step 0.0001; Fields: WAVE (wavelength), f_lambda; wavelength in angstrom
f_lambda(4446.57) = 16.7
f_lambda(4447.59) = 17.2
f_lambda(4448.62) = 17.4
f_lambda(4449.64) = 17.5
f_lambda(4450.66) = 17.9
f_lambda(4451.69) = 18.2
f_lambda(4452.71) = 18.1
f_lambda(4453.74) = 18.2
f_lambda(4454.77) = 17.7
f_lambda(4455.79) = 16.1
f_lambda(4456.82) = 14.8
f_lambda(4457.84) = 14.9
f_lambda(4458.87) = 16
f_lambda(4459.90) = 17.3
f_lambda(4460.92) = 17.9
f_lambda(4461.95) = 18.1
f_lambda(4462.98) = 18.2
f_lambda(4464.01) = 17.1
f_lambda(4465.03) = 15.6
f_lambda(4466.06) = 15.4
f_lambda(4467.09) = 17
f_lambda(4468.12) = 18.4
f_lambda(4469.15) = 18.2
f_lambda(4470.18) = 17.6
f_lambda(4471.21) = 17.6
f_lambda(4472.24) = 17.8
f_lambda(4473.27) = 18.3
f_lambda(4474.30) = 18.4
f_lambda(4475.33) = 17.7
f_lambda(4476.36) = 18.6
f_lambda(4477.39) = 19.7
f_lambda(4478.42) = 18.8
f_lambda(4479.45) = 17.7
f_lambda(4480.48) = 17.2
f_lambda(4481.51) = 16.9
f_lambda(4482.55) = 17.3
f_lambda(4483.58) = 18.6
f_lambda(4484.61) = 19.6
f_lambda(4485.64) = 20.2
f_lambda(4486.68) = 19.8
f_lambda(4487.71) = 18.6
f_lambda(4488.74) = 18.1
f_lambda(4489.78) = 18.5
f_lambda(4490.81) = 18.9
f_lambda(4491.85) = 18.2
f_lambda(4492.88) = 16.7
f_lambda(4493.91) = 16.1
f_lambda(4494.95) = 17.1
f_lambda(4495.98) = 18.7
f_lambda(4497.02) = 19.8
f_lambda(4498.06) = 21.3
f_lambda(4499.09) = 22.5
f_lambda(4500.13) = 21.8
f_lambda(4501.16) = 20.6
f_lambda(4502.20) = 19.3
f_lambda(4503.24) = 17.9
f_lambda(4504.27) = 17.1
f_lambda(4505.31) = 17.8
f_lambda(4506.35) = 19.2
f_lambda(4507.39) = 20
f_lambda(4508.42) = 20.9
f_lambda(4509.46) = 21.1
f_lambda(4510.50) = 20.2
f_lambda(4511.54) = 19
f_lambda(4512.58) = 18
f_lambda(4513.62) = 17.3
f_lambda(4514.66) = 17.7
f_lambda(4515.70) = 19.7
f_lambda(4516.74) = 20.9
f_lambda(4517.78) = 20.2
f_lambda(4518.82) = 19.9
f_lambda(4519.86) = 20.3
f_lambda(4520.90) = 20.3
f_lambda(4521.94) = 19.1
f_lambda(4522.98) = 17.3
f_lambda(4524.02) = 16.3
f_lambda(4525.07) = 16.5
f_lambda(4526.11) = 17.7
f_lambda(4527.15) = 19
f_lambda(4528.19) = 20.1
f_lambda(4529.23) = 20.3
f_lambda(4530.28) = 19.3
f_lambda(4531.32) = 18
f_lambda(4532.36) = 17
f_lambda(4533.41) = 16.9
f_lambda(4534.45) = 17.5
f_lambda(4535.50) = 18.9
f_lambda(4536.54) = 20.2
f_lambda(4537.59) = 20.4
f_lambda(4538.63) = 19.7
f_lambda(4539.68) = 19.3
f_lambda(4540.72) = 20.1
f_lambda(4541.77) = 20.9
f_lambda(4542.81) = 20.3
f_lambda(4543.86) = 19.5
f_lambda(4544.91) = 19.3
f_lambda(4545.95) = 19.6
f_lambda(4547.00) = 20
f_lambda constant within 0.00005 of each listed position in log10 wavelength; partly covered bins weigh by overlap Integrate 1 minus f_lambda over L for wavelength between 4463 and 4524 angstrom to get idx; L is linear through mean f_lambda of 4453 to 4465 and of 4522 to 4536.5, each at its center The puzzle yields -3.9 angstrom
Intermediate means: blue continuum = 16.9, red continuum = 18.2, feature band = 18.7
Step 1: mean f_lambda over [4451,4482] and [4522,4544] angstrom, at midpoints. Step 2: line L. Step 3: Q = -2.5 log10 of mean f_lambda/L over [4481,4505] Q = -0.050 mag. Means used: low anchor 17.5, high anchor 18.8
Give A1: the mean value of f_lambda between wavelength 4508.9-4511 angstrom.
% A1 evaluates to 20.6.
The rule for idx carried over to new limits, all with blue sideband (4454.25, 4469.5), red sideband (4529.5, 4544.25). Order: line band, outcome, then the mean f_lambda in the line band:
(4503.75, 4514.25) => -0.4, 19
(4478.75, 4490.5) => -0.6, 18.4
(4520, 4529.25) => 0.1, 18.5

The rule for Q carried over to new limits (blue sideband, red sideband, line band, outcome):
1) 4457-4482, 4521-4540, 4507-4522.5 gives -0.08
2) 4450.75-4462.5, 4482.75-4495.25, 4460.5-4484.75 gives -0.01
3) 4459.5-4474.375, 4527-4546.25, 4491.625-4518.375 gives -0.04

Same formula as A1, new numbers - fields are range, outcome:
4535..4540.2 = 19.7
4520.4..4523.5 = 18.9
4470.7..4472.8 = 17.7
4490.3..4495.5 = 17.4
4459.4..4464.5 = 17.7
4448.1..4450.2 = 17.5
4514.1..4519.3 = 19.7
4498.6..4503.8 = 20.4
